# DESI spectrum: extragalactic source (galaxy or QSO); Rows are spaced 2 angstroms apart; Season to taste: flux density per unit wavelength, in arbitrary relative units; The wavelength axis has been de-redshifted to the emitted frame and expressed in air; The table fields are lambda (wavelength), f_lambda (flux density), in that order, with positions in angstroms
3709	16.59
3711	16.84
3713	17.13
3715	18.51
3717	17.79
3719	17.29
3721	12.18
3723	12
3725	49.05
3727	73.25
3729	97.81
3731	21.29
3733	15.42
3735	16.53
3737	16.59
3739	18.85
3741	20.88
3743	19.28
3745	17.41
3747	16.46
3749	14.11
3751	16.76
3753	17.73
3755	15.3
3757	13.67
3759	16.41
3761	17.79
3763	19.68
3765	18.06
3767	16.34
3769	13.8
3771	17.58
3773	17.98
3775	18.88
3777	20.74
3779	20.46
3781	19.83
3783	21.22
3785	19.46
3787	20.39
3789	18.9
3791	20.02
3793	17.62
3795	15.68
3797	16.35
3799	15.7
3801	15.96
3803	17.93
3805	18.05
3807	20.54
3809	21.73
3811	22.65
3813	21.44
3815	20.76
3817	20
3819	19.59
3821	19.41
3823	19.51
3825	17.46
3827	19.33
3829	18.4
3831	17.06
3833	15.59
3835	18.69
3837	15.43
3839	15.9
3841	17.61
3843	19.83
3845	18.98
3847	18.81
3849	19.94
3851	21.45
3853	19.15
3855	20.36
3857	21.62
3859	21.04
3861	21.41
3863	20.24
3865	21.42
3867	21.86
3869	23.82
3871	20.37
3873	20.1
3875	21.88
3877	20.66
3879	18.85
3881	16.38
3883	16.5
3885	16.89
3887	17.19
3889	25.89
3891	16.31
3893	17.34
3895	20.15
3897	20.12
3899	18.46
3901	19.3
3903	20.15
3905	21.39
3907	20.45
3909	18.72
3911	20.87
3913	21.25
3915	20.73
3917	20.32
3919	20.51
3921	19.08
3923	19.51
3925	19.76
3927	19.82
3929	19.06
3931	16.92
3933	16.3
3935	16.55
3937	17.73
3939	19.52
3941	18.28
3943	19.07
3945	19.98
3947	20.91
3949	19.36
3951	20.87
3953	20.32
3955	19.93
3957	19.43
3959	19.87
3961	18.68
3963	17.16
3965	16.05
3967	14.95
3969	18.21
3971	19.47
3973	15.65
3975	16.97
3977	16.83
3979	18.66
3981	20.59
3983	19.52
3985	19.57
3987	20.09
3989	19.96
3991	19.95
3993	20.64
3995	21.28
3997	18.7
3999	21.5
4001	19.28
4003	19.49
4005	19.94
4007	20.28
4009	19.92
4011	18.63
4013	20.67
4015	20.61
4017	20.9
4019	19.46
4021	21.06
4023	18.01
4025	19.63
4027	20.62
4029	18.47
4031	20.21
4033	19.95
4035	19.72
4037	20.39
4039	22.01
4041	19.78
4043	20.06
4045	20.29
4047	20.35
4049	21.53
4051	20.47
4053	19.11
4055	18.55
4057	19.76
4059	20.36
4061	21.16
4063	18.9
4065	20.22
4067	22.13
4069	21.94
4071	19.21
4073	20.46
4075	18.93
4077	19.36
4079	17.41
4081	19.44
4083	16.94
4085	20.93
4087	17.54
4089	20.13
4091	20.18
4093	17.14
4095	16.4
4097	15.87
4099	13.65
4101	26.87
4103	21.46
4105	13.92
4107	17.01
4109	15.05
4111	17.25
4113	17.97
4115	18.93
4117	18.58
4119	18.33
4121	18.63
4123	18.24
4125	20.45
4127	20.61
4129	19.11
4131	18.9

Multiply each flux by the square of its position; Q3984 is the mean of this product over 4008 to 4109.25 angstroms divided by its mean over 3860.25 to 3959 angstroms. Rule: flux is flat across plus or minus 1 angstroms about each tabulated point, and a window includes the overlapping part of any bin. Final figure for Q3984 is 1.1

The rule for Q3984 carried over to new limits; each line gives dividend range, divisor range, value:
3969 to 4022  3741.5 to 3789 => 1.23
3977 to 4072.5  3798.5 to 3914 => 1.12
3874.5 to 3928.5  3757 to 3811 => 1.13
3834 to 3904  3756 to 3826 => 1.09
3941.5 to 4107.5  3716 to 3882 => 1.06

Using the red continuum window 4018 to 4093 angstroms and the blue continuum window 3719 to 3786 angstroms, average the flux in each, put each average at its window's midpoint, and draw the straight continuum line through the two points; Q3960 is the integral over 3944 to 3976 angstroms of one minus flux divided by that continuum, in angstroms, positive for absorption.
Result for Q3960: 3.15 angstroms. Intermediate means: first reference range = 22.4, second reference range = 19.8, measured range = 18.6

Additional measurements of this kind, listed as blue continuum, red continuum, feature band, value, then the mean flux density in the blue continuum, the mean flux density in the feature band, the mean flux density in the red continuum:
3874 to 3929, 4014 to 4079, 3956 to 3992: 2.54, 19.6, 18.4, 20.1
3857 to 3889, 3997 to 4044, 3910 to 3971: 3.16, 20.1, 19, 20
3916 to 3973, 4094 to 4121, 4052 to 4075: -2.58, 18.8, 20.1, 17.8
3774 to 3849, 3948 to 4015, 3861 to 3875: -1.78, 18.8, 21.4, 19.2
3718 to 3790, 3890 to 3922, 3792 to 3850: 7.19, 22.2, 18.5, 19.7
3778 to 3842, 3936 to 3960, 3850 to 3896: -2.22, 18.7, 20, 19.6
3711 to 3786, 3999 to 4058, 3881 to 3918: 2.49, 21.9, 19.5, 20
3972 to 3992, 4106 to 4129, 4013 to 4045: -2.52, 18.8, 20.1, 18.3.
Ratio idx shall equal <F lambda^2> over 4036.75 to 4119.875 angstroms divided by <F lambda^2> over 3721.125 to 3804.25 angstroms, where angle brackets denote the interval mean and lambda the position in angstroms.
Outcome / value 1.05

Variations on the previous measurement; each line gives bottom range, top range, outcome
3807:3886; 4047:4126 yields 1.10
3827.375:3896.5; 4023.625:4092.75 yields 1.13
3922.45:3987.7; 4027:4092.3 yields 1.12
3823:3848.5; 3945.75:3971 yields 1.12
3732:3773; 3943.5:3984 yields 1.23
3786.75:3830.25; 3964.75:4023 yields 1.12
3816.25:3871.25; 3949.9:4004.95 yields 1.05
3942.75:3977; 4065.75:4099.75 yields 1.07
